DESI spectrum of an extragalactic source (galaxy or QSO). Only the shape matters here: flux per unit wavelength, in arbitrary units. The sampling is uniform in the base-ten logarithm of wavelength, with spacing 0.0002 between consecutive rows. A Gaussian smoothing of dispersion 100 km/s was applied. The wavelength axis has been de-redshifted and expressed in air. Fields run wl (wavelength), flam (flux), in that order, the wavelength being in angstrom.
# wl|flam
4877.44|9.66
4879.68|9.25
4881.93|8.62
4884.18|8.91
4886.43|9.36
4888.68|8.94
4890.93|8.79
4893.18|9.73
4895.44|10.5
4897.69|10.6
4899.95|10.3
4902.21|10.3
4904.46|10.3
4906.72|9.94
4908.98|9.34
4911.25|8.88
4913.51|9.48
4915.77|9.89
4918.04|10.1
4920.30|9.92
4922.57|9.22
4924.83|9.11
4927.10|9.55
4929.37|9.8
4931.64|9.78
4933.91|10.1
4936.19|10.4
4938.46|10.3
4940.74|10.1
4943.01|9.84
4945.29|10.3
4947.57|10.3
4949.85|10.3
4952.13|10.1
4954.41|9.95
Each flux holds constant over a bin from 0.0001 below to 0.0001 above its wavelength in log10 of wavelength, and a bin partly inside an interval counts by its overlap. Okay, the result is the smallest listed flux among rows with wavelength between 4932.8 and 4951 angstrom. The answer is 9.84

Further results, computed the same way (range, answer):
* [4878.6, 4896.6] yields 8.62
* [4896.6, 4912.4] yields 8.88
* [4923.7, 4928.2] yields 9.11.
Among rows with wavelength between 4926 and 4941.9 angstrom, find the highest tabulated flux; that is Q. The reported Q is 10.4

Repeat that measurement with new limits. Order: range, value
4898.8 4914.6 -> 10.3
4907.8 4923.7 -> 10.1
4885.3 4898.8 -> 10.6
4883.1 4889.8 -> 9.36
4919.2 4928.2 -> 9.92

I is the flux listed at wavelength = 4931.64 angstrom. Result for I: 9.78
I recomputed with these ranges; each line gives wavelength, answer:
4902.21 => 10.3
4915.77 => 9.89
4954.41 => 9.95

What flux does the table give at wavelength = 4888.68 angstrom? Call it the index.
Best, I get 8.94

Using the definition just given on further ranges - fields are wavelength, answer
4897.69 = 10.6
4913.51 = 9.48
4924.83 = 9.11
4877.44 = 9.66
